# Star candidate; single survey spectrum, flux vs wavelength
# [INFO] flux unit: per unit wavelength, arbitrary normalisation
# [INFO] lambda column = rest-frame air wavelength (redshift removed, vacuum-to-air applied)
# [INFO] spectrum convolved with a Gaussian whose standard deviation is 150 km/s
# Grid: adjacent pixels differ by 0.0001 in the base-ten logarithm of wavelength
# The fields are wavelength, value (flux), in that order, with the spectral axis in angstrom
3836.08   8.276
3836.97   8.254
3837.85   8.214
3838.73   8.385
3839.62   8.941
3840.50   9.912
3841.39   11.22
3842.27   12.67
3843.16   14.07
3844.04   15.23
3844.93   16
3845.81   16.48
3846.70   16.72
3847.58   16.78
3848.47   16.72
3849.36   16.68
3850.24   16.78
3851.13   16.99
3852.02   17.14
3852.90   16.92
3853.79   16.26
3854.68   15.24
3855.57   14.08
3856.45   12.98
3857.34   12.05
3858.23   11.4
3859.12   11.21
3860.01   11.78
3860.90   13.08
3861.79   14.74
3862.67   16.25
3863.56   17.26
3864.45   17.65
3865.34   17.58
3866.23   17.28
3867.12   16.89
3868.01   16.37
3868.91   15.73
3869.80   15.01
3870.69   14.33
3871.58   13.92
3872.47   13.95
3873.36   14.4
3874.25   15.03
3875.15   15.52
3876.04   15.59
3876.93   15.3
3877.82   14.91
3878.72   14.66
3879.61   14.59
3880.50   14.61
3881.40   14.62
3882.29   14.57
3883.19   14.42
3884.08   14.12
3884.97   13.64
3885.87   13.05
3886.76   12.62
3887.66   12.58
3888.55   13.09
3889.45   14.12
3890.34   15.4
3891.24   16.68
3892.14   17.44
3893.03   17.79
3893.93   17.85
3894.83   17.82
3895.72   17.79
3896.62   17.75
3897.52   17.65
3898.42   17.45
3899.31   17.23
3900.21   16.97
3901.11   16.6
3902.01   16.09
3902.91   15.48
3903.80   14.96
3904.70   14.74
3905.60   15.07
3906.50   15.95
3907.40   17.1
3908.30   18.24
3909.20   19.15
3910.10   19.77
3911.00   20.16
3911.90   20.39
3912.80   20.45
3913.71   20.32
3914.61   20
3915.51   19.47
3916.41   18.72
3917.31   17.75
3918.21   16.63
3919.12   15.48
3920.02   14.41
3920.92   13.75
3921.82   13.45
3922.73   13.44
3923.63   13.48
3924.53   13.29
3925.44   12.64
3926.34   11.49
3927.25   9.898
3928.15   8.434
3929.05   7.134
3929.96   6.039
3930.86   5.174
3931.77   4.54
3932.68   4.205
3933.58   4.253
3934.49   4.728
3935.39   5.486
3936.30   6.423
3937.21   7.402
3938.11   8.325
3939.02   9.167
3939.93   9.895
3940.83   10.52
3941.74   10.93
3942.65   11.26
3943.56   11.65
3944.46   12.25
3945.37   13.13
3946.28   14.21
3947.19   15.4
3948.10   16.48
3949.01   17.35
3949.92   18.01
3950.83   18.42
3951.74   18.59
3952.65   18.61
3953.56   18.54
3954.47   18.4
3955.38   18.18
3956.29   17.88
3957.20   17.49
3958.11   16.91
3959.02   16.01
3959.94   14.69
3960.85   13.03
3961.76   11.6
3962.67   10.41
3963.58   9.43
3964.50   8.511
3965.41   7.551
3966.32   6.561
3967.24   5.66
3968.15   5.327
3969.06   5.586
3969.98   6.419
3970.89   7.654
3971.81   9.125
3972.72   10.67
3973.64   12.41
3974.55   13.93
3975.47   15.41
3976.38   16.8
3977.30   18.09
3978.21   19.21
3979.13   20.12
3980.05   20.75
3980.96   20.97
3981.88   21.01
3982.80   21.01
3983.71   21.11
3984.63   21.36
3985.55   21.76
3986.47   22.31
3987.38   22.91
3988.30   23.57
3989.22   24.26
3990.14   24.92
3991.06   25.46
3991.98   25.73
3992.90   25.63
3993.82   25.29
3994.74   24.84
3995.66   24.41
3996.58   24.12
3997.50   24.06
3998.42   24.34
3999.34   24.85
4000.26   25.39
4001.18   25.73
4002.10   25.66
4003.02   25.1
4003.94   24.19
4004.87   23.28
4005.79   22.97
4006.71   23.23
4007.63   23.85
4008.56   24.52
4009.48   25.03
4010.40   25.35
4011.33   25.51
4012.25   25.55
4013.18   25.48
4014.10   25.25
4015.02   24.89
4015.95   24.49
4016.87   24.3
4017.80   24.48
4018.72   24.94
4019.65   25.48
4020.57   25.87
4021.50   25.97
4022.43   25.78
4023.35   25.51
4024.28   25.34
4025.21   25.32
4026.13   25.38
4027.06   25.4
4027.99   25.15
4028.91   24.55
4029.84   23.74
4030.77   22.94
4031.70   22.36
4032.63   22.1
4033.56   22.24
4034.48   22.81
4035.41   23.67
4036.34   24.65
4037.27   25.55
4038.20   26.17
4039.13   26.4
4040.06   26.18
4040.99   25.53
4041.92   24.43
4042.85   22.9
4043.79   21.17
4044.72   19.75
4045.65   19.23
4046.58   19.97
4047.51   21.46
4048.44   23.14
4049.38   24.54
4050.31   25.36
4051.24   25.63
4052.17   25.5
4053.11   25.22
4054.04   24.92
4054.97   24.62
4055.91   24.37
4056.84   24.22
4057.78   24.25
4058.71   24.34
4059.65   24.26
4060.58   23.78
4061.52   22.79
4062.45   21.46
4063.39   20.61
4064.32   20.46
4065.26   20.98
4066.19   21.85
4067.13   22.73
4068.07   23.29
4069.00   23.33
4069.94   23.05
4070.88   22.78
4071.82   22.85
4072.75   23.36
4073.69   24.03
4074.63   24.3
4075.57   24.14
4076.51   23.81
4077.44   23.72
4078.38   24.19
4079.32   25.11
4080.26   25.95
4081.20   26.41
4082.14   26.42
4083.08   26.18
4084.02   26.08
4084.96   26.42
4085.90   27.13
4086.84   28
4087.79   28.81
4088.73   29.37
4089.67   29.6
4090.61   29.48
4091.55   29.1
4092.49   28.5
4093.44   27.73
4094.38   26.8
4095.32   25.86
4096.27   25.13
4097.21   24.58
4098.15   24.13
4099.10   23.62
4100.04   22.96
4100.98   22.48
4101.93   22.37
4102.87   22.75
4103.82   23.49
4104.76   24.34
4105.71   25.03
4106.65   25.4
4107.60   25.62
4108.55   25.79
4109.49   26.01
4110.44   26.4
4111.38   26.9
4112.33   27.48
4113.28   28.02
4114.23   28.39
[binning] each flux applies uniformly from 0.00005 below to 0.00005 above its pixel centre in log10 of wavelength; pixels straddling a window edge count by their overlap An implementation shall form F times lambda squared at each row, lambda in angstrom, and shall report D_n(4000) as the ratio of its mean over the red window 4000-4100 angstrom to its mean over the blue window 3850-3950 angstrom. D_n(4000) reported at 1.9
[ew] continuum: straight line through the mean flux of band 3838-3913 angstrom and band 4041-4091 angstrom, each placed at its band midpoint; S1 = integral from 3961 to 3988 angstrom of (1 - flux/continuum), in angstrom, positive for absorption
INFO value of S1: 7.8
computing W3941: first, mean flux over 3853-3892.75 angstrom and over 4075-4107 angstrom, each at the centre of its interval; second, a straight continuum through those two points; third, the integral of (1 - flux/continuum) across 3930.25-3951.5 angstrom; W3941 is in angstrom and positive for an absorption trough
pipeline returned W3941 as 9.1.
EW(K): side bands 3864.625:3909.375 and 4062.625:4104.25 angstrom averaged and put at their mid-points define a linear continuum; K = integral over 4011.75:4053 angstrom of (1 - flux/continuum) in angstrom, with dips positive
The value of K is -3.3 angstrom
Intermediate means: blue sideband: 15.7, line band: 24.2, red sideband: 24.8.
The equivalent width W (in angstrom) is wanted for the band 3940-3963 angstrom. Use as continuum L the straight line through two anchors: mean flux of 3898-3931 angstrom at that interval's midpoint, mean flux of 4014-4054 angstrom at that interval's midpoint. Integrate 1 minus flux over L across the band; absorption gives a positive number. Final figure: 3.8 angstrom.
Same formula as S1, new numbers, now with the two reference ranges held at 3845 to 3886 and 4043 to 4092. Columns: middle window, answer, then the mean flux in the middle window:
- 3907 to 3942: 10.0 angstrom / 12.6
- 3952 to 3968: 4.9 angstrom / 13.4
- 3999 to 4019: -2.9 angstrom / 24.7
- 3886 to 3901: 0.2 angstrom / 16.2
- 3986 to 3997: -1.9 angstrom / 24.4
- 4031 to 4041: -0.6 angstrom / 24.3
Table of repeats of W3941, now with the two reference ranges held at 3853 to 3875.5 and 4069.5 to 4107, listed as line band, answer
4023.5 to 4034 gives -0.7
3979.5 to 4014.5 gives -4.7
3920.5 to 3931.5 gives 4.4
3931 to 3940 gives 5.9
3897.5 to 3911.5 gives -0.3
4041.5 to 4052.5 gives 0.3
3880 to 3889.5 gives 1.2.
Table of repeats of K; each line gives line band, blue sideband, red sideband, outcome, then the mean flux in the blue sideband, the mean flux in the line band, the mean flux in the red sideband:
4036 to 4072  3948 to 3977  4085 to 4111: -2.82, 13.2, 23.4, 26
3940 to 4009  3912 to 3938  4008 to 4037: 2.82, 11.8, 17.8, 24.6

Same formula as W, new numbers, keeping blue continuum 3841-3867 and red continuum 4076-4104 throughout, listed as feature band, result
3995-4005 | -1.3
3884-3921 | 1.4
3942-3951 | 2.2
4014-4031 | -1.6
